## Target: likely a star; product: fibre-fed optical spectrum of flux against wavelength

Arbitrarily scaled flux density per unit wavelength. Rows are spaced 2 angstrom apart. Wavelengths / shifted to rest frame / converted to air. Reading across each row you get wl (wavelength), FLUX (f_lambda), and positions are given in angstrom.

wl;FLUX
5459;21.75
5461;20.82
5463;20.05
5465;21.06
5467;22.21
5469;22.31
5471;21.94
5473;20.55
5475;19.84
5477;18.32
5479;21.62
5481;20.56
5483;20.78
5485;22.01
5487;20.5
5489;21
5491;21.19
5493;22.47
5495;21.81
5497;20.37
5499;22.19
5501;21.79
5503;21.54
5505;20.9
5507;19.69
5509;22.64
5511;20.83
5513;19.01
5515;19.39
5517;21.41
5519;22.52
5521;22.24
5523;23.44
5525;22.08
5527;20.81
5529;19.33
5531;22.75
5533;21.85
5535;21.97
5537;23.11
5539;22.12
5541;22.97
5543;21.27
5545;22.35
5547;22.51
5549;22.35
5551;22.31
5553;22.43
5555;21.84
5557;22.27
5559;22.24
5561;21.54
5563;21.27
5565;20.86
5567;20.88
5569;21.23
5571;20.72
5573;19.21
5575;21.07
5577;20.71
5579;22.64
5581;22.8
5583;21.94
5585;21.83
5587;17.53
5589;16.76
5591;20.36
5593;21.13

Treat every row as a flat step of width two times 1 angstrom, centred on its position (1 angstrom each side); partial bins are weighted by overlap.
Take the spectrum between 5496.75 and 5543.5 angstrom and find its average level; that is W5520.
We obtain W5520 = 21.5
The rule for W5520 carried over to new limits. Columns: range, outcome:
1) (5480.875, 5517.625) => 21.1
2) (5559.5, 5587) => 21.2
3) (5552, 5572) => 21.5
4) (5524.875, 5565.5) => 21.9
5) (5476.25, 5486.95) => 20.7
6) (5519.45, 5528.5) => 22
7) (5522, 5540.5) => 22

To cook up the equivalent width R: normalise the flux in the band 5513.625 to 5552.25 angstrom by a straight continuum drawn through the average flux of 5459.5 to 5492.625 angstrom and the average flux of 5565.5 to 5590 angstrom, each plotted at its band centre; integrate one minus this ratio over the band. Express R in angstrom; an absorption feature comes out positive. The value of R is -2.12 angstrom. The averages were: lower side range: 21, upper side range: 20.6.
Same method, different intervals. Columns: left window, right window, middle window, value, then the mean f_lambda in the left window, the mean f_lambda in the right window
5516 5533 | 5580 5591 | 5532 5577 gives -1.5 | 21.8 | 20.2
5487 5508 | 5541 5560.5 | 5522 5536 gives 0.0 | 21.3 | 22.2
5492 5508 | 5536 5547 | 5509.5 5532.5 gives 0.6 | 21.3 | 22.4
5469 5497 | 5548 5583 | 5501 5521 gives 0.2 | 21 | 21.6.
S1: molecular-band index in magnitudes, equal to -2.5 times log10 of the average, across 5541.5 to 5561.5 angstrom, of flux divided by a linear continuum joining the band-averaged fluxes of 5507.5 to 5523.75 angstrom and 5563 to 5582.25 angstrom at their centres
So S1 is -0.046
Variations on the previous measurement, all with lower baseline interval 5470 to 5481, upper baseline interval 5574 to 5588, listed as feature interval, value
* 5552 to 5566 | -0.04 mag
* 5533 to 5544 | -0.07 mag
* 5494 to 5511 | -0.04 mag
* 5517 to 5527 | -0.07 mag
